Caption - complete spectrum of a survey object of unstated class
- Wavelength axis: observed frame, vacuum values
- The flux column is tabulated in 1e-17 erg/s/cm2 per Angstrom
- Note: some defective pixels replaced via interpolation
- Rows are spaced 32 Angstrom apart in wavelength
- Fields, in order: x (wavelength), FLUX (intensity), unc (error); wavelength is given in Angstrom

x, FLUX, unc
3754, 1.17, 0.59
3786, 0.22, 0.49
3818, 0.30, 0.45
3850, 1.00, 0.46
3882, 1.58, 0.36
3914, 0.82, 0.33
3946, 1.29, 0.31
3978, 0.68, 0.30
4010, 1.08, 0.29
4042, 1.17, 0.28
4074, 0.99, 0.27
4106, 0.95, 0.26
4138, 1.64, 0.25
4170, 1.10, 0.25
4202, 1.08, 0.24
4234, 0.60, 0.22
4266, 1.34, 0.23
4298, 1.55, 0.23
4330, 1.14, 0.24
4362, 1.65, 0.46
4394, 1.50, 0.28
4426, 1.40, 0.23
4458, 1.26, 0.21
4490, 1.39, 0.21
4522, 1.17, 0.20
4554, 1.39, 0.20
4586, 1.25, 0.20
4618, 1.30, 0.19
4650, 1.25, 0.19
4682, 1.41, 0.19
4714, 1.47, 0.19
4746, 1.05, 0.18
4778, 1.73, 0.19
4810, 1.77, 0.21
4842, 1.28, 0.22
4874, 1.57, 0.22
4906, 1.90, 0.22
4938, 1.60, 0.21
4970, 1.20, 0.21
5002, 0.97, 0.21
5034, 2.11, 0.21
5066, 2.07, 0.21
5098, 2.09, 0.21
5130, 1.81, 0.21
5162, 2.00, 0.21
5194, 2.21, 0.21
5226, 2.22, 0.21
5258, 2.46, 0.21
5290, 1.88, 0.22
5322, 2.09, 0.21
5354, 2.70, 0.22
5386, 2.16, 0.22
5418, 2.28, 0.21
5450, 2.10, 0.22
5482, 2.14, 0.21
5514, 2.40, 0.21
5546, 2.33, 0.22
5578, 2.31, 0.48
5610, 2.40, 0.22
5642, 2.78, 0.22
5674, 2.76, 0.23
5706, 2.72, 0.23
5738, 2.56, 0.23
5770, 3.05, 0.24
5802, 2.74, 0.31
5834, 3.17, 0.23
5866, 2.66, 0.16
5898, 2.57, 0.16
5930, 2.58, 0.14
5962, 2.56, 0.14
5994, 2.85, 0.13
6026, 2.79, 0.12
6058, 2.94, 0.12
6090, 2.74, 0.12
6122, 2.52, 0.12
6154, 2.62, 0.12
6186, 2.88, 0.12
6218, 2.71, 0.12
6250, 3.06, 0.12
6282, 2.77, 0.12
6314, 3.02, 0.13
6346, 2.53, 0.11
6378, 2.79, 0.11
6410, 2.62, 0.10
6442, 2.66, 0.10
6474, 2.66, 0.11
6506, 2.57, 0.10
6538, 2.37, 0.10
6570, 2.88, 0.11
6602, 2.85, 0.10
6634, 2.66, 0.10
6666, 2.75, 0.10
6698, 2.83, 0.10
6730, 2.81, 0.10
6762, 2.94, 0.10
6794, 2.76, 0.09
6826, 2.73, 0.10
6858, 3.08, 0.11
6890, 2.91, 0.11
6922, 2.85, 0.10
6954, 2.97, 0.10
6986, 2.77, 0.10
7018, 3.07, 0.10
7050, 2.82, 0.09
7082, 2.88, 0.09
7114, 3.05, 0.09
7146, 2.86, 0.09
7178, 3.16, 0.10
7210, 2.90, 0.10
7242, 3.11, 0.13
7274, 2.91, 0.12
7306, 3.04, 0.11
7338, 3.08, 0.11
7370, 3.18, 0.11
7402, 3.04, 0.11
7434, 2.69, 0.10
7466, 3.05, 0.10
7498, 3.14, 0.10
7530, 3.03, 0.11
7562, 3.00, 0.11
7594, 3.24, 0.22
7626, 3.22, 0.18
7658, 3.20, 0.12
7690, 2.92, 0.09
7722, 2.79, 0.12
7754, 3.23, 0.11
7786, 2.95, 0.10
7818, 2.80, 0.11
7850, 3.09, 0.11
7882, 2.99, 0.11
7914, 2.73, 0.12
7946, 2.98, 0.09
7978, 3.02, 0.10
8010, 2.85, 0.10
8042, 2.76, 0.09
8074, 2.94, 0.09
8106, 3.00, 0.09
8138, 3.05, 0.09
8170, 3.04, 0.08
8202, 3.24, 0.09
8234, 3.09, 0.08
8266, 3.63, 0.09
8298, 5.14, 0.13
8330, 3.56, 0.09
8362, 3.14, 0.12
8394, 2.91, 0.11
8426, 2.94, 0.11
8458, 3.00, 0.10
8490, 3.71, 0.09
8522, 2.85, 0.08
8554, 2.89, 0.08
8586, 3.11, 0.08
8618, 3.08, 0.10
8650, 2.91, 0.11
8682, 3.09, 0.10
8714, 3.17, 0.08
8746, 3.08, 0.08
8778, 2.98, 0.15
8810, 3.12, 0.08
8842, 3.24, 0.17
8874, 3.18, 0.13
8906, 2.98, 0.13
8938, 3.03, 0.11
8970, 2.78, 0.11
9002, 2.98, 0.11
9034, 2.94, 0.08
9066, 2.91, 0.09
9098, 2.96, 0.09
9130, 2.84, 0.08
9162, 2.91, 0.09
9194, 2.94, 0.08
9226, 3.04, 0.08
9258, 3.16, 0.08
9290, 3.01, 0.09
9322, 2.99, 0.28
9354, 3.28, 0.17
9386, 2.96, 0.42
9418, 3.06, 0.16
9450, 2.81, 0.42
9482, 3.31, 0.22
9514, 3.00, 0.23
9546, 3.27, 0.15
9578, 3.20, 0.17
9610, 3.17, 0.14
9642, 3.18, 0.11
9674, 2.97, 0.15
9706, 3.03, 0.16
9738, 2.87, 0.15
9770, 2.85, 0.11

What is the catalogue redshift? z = 0.26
